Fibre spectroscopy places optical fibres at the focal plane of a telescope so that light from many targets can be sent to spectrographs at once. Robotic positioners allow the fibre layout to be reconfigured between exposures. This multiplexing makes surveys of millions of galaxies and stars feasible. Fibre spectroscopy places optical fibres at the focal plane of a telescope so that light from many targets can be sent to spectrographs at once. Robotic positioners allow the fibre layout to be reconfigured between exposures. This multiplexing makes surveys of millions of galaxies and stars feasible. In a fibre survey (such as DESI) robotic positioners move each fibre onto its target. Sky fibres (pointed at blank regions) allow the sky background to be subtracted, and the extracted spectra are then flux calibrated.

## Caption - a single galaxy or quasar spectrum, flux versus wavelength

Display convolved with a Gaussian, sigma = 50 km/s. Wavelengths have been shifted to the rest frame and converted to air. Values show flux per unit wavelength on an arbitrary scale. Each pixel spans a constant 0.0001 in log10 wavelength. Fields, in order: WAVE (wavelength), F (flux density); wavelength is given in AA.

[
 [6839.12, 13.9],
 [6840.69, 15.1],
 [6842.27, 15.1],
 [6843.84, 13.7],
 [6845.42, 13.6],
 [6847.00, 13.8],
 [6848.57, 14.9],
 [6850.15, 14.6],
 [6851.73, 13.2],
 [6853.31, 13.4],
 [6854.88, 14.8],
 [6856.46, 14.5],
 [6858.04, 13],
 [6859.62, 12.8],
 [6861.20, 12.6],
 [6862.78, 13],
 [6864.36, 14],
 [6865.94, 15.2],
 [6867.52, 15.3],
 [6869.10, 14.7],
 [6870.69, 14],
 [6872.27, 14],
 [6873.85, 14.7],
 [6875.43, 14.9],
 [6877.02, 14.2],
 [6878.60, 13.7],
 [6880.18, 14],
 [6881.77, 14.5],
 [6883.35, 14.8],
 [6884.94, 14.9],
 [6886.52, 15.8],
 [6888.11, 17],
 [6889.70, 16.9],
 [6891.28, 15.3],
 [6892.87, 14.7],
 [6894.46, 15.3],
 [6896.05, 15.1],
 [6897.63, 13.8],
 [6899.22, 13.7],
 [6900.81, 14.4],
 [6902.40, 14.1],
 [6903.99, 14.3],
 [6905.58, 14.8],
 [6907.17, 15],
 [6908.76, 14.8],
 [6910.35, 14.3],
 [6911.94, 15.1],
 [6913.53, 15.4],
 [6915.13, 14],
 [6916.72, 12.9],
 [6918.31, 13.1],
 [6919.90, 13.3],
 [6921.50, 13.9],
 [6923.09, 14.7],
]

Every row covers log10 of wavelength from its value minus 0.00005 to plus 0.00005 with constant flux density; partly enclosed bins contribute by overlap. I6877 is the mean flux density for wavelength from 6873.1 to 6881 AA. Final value 14.3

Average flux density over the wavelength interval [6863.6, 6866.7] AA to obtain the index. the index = 14.6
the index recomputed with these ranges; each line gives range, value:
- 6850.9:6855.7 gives 13.8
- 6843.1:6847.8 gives 13.7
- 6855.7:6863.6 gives 13.2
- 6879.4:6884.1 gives 14.4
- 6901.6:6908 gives 14.6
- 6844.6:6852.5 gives 14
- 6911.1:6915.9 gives 14.8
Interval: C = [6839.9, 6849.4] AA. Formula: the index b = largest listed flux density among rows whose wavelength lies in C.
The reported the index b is 15.1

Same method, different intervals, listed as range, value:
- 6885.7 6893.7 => 17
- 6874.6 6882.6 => 14.9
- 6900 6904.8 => 14.4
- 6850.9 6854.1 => 13.4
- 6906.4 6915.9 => 15.4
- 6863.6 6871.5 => 15.3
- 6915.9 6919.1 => 13.1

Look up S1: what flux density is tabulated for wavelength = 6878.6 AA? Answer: 13.7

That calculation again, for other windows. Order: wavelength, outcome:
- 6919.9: 13.3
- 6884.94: 14.9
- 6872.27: 14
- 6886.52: 15.8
